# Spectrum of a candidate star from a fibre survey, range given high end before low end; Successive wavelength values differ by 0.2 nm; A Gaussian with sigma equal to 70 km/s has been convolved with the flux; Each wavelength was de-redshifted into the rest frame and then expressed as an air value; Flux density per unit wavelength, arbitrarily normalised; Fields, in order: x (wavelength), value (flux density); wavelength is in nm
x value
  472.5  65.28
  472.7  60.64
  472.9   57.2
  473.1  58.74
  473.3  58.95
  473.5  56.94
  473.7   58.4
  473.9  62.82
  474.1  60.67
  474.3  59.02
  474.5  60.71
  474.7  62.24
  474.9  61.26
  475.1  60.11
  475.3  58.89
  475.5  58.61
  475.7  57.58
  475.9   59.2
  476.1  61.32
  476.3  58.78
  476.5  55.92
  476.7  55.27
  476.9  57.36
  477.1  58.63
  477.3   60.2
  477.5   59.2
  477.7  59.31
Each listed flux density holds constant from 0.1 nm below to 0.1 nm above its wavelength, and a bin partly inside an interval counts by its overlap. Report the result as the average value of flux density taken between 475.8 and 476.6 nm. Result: 58.8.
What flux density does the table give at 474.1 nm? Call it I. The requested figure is 60.67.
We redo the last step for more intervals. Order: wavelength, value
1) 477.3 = 60.2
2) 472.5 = 65.28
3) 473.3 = 58.95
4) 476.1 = 61.32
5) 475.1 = 60.11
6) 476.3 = 58.78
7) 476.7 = 55.27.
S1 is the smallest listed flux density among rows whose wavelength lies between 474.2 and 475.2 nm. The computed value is 59.02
